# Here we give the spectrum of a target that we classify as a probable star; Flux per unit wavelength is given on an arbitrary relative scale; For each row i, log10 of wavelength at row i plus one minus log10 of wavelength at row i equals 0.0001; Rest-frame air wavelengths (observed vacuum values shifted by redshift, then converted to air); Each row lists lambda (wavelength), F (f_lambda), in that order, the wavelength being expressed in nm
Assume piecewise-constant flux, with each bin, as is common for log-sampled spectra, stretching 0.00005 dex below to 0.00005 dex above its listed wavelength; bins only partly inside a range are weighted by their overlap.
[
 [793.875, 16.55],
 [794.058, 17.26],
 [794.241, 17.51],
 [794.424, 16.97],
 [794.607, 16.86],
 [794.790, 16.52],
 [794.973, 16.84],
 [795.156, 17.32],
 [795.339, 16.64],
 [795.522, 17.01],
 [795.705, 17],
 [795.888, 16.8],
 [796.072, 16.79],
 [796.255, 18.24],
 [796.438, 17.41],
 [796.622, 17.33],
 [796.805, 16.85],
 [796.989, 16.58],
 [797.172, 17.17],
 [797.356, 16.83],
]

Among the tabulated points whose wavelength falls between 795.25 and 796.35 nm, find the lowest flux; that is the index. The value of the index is 16.64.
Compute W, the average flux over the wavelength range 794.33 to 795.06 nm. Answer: 16.8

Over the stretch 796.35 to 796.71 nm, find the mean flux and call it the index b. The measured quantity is 17.3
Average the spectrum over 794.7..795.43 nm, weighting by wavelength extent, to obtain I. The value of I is 16.8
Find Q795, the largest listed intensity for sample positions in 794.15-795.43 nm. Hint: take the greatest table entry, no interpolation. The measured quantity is 17.51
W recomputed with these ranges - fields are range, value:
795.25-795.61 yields 16.8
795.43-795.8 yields 17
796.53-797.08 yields 16.9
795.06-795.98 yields 17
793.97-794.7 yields 17.1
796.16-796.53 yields 17.8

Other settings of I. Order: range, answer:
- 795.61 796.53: 17.2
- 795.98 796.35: 17.5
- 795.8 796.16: 16.8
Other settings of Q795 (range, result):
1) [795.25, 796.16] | 17.01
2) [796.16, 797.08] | 18.24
